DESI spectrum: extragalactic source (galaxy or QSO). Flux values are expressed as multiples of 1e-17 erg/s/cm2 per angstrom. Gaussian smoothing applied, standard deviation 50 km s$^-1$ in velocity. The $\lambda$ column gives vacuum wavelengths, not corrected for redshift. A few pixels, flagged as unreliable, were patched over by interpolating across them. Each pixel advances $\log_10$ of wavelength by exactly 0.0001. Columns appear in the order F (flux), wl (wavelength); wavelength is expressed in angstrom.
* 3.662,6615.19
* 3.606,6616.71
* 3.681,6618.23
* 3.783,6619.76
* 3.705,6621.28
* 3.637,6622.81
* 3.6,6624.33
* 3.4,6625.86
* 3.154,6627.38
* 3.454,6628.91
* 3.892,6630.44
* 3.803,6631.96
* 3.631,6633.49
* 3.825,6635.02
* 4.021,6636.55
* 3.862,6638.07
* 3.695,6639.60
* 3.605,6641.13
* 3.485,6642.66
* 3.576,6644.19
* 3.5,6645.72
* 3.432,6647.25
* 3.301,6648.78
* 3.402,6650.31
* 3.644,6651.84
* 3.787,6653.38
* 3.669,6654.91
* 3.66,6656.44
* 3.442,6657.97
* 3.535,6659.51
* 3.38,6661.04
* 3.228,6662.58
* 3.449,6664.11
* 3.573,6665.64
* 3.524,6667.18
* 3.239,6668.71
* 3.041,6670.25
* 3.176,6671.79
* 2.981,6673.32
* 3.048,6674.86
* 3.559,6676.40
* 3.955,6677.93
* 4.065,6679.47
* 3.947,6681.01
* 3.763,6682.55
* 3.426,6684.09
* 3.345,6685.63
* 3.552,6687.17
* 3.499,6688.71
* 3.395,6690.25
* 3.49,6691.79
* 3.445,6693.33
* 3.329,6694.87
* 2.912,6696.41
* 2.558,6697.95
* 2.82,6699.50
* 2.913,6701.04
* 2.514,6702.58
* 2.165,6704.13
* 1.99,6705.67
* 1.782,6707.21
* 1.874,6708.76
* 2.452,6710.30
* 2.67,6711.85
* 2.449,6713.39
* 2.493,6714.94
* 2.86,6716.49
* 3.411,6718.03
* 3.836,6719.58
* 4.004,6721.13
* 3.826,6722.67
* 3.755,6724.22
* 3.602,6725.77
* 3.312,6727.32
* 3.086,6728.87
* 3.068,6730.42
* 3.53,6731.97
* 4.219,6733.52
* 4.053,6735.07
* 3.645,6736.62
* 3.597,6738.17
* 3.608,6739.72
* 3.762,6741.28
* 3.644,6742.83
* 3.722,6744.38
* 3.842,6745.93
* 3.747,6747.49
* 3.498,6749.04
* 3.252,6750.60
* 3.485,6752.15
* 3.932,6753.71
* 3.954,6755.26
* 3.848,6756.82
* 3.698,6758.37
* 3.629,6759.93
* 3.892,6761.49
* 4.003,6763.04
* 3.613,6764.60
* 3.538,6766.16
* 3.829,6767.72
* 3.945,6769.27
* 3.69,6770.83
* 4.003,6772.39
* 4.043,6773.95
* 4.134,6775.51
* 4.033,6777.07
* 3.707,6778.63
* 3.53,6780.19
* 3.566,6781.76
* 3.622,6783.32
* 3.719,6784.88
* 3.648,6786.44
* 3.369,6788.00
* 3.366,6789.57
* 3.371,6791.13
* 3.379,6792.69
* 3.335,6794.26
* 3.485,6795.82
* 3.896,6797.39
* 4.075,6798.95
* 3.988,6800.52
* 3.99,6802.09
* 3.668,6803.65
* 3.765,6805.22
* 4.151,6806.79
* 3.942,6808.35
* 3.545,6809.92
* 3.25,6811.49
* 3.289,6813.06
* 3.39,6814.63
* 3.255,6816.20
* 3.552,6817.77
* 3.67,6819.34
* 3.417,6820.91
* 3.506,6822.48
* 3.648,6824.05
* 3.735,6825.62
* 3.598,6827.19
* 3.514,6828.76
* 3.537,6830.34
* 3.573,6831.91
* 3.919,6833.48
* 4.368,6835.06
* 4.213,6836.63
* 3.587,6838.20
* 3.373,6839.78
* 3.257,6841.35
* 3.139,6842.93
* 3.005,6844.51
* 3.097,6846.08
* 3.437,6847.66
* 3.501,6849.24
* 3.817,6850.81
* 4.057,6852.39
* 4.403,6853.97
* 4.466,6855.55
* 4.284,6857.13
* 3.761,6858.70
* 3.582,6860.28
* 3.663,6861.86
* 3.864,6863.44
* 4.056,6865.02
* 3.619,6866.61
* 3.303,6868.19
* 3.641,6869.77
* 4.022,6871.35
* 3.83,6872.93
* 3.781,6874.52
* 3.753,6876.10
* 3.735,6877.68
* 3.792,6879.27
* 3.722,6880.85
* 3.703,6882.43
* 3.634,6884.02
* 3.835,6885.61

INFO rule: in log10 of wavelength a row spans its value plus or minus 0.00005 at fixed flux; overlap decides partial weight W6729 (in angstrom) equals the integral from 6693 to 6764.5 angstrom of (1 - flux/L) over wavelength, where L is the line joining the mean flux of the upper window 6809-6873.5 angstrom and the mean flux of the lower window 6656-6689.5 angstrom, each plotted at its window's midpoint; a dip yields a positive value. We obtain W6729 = 4.70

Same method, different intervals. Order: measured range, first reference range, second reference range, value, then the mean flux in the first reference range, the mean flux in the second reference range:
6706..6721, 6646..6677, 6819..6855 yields 3.39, 3.4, 3.63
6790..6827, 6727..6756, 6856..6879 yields 0.97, 3.63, 3.79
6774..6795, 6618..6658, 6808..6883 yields 0.23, 3.62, 3.67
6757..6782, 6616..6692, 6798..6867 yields -1.14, 3.55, 3.69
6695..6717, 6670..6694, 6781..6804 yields 6.49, 3.49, 3.63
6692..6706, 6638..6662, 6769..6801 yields 3.15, 3.55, 3.7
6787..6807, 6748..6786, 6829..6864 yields 0.40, 3.76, 3.72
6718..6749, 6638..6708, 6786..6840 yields -1.90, 3.31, 3.64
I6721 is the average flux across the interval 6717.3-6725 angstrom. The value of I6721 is 3.77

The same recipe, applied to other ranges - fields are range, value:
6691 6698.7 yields 3.15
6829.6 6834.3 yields 3.68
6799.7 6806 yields 3.85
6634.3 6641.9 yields 3.8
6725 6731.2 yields 3.27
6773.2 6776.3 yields 4.09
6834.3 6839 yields 4.06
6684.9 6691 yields 3.45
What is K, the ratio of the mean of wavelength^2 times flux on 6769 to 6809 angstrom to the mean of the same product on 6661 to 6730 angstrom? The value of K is 1.2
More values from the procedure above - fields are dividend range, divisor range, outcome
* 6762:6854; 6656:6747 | 1.15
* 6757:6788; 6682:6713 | 1.34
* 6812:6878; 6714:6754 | 1.07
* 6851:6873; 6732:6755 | 1.09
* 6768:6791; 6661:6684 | 1.11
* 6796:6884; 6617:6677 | 1.11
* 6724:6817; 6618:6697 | 1.08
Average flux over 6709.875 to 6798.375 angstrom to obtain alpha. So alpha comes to 3.59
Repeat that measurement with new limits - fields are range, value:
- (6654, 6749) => 3.3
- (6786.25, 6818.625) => 3.6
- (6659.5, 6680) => 3.4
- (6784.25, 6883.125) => 3.67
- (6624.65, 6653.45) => 3.6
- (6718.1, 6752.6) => 3.64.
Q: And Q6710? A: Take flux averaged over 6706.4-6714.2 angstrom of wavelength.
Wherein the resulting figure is 2.25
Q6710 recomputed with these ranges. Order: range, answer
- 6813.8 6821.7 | 3.46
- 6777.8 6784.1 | 3.61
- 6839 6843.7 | 3.26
